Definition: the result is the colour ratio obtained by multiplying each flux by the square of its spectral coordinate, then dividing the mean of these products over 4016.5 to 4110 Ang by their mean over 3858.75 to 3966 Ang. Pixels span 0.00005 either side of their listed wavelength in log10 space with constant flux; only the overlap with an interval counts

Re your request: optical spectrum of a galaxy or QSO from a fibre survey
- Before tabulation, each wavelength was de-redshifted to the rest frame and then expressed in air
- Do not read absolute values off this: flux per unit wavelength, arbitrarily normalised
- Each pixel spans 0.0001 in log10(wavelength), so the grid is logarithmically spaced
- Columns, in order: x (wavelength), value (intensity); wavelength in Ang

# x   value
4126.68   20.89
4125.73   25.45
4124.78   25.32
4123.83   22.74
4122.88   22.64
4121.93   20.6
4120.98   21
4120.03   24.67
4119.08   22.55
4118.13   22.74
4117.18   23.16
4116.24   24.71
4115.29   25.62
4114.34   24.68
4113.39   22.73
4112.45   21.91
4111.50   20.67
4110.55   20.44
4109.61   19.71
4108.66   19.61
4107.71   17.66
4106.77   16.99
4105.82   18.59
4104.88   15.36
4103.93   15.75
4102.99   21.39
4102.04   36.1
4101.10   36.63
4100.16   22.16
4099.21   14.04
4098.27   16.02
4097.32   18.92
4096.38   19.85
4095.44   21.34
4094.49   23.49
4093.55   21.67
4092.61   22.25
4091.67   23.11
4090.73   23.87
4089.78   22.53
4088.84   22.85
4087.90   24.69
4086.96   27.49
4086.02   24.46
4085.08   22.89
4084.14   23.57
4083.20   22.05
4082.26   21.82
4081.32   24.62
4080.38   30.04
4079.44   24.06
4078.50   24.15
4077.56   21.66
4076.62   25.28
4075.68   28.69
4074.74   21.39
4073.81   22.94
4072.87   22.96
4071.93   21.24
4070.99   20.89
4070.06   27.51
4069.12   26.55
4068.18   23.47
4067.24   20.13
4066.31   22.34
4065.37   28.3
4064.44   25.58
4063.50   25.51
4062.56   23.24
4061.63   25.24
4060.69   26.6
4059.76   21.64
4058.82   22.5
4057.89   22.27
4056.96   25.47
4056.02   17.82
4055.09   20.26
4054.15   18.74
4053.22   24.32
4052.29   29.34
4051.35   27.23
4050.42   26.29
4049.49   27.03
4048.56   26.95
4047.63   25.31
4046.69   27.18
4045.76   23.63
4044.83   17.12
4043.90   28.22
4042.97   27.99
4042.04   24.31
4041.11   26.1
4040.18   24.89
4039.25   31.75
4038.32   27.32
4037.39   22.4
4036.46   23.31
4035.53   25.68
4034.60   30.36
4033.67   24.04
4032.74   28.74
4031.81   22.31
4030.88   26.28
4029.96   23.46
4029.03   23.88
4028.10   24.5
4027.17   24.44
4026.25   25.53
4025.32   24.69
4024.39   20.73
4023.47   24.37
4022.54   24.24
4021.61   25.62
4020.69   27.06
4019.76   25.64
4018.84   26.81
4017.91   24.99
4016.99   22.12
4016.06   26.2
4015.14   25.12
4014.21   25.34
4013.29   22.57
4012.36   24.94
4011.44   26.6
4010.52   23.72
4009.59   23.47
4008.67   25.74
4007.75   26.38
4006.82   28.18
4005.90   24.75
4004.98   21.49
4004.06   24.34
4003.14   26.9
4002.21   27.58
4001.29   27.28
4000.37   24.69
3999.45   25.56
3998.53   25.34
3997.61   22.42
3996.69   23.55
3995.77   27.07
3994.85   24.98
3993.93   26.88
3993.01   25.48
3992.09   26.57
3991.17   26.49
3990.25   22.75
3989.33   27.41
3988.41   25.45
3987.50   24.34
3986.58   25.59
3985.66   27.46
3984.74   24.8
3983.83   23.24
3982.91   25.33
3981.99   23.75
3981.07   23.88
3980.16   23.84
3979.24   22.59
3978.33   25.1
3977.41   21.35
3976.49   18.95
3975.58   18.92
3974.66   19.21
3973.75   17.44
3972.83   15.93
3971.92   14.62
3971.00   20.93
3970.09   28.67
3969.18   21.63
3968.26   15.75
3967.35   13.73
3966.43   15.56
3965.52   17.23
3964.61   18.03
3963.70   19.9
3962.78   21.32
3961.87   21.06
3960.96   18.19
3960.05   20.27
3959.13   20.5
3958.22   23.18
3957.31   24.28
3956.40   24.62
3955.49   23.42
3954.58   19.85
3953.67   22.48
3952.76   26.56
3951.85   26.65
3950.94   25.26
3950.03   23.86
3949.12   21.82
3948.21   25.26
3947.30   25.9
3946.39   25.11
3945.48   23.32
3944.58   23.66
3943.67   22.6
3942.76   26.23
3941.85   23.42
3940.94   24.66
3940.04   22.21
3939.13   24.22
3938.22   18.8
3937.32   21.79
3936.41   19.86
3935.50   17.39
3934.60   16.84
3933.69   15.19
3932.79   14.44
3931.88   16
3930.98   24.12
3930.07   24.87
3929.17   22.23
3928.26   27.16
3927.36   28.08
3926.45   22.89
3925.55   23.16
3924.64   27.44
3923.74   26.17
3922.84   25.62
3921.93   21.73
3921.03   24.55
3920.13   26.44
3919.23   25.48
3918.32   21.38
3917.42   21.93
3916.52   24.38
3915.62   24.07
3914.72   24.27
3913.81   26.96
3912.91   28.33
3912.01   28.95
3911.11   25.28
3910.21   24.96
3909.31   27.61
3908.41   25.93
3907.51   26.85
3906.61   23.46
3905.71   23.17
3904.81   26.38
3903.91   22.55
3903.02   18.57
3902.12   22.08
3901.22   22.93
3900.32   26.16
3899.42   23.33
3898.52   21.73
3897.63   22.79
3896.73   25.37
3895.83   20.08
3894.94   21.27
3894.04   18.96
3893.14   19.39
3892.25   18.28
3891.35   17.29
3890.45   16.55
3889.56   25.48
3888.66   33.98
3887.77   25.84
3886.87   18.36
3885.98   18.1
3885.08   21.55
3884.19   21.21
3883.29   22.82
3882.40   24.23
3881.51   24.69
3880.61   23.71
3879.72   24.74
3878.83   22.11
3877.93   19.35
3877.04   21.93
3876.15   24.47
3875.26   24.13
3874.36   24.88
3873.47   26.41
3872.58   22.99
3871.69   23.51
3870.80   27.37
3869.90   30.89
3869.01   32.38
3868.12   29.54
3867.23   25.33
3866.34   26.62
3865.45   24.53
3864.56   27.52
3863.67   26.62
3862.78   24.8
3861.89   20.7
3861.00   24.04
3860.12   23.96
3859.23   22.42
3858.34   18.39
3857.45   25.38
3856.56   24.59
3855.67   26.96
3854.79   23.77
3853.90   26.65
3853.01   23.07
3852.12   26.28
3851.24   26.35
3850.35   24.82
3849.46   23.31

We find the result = 1.1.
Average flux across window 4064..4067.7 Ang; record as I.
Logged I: 24.1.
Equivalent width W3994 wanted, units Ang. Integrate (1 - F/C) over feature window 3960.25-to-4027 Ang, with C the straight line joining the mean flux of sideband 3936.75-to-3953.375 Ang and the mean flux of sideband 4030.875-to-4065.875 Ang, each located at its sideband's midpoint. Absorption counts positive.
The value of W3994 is 2.8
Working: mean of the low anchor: 23.9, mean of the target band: 23.4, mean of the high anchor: 25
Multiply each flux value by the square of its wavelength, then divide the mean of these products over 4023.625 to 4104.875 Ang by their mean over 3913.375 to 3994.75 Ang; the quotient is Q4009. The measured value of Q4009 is 1.1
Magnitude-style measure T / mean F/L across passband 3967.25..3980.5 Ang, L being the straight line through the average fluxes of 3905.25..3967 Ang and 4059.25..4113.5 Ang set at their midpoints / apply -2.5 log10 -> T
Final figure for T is 0.149 mag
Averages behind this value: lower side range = 23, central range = 20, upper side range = 22.9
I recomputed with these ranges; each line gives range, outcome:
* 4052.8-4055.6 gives 21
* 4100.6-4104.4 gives 27.5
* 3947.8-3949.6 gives 23.5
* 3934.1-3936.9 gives 18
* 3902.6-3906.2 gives 22.8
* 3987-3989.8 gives 25.8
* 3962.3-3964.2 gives 20.5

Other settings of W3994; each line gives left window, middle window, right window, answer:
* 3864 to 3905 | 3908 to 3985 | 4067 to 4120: 2.57 Ang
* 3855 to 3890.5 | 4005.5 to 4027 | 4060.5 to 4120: -1.39 Ang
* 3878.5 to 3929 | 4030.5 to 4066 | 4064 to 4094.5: -1.71 Ang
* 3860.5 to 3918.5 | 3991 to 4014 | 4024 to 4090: -0.93 Ang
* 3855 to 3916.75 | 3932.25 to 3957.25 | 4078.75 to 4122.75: 1.18 Ang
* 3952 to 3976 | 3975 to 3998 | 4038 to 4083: -3.34 Ang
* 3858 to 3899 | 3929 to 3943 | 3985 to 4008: 2.20 Ang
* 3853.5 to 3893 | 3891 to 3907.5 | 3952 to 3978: 0.64 Ang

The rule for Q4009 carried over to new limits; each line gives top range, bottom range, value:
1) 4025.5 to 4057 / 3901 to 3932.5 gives 1.09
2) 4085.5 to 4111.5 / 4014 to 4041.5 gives 0.89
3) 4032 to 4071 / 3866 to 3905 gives 1.16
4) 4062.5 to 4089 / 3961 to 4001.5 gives 1.13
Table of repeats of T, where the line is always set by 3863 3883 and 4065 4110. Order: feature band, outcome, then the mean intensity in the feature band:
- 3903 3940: 0.06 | 23.4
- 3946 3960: 0.03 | 23.8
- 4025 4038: -0.07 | 25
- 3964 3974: 0.31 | 18.2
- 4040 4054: -0.10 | 25.6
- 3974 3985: 0.07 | 22.5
